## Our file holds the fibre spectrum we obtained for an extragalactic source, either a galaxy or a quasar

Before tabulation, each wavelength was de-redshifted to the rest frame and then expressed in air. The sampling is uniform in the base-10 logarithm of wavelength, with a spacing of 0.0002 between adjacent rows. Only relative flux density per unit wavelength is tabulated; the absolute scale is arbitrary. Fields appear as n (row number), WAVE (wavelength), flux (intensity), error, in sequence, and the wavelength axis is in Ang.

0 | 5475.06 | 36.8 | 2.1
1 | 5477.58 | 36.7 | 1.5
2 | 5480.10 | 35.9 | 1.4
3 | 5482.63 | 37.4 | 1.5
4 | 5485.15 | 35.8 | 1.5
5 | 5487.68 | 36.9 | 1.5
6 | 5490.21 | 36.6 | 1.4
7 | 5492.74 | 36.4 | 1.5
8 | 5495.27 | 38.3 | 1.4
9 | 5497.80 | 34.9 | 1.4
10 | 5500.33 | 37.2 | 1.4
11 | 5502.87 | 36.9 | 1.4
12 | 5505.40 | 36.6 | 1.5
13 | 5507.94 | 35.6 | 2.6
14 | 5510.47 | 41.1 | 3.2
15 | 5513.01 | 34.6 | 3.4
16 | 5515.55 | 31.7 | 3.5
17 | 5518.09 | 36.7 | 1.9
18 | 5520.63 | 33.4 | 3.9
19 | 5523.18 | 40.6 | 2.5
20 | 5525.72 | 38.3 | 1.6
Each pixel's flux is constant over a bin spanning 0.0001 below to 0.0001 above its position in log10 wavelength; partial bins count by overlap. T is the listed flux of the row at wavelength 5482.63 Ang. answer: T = 37.4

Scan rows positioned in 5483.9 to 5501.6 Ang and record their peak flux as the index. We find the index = 38.3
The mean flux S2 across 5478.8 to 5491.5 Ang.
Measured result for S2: 36.5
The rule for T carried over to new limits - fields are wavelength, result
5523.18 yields 40.6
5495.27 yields 38.3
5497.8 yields 34.9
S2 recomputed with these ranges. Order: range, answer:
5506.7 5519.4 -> 36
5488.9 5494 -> 36.5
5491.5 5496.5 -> 37.3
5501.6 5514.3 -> 37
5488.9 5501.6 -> 36.7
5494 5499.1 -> 36.6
